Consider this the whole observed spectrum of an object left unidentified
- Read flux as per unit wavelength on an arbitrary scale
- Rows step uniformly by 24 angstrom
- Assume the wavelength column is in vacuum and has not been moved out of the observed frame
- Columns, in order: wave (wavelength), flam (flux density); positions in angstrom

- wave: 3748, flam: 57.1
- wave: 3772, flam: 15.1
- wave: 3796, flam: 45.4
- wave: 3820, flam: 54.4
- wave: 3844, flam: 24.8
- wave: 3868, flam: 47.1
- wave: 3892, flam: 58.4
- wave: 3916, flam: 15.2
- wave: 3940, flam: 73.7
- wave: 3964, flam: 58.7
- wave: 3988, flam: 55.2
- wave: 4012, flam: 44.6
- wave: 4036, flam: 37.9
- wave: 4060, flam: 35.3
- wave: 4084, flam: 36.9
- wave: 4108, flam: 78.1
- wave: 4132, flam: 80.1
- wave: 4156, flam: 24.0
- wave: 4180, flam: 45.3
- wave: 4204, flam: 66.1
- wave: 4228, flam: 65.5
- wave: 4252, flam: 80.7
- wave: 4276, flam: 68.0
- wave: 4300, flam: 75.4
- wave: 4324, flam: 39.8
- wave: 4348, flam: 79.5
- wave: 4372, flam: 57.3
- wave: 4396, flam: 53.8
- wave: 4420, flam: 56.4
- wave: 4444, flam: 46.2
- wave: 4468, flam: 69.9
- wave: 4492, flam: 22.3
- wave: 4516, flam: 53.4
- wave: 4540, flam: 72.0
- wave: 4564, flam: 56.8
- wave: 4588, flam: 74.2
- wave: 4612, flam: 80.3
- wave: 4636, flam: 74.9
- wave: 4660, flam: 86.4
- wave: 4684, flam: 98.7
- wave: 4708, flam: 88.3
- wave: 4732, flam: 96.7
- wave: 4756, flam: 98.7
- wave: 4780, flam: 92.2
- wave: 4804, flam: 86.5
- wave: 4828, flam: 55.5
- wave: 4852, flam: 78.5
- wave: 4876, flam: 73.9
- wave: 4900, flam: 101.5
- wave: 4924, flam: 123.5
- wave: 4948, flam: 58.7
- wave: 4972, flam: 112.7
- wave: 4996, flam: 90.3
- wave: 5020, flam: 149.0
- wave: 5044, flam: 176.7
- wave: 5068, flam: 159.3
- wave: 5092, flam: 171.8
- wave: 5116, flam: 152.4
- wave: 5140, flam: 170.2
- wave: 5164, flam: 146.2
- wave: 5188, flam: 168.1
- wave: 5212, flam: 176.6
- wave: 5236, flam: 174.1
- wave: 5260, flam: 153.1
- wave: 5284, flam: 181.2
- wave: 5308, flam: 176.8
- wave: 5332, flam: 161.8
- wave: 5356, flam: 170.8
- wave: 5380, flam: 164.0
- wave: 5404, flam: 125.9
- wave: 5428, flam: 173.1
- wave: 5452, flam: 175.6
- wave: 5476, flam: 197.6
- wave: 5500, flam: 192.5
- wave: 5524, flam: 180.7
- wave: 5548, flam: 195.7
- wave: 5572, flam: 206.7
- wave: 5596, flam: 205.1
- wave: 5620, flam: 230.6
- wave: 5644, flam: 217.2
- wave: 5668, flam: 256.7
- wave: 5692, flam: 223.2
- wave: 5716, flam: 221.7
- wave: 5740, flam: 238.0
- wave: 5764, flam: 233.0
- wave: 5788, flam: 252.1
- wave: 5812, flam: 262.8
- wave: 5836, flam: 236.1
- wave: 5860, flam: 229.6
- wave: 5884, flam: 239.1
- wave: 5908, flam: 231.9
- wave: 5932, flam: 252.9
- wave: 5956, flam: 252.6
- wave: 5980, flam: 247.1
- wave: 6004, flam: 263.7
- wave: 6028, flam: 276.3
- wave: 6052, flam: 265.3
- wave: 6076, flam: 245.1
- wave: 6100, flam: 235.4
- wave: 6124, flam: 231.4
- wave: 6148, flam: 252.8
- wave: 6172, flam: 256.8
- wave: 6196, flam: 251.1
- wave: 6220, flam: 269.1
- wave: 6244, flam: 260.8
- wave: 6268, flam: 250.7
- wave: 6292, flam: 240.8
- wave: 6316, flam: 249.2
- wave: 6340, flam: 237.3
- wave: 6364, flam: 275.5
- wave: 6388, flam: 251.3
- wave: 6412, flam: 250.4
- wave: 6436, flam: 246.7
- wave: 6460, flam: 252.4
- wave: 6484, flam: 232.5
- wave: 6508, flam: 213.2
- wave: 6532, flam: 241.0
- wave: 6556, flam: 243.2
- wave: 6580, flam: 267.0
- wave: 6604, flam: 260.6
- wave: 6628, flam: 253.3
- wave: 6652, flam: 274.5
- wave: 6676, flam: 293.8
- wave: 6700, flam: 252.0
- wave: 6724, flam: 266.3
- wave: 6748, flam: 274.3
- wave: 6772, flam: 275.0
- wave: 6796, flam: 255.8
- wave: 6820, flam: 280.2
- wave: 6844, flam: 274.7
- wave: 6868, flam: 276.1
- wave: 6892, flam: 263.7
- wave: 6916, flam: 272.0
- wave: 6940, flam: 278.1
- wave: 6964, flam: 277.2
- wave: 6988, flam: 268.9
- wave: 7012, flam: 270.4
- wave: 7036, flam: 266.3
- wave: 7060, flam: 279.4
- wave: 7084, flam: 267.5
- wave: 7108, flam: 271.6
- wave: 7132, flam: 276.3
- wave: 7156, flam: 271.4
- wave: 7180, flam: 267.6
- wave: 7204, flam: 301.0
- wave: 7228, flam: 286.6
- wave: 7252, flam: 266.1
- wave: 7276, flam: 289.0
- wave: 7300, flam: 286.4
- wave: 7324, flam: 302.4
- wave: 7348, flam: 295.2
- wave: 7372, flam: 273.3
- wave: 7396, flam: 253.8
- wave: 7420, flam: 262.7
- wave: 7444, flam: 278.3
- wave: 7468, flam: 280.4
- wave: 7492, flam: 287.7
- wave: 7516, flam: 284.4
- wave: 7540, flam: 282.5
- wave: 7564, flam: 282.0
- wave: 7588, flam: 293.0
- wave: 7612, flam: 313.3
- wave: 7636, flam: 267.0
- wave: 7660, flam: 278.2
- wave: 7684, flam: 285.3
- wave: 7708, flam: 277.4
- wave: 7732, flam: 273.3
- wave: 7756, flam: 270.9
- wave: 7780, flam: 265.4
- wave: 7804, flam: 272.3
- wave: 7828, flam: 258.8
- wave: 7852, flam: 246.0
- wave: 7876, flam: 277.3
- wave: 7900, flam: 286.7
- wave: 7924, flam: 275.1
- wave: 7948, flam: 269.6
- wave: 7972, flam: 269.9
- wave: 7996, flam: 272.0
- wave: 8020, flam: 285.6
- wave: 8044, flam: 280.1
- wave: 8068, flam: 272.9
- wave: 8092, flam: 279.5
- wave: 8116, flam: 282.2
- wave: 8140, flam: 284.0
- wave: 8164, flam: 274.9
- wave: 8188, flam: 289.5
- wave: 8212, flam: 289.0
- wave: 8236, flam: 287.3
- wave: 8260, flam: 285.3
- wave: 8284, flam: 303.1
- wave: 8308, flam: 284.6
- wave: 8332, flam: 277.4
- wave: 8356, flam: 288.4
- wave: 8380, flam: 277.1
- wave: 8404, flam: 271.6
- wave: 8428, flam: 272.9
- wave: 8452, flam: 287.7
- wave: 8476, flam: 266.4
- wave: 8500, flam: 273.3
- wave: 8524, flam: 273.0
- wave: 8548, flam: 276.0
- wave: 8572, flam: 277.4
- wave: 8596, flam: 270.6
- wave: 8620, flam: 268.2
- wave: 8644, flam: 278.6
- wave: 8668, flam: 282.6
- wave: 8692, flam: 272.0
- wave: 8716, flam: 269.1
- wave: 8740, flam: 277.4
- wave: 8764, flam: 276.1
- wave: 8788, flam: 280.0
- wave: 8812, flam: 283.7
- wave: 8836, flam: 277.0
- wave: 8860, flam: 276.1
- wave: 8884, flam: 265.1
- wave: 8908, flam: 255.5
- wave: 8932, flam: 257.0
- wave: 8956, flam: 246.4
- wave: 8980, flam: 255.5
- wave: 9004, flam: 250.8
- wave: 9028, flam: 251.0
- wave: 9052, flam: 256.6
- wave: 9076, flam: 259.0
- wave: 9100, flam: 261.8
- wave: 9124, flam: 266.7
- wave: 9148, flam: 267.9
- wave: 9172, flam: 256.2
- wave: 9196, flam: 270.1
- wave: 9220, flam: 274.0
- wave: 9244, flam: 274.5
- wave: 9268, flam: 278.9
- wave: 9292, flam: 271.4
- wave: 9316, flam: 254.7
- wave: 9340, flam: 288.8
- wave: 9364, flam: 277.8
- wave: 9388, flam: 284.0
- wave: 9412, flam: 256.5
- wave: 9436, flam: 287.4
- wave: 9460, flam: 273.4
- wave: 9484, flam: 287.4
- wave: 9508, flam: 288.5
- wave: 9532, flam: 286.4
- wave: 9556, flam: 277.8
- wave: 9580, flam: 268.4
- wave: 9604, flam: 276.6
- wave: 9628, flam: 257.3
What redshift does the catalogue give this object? 0.256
